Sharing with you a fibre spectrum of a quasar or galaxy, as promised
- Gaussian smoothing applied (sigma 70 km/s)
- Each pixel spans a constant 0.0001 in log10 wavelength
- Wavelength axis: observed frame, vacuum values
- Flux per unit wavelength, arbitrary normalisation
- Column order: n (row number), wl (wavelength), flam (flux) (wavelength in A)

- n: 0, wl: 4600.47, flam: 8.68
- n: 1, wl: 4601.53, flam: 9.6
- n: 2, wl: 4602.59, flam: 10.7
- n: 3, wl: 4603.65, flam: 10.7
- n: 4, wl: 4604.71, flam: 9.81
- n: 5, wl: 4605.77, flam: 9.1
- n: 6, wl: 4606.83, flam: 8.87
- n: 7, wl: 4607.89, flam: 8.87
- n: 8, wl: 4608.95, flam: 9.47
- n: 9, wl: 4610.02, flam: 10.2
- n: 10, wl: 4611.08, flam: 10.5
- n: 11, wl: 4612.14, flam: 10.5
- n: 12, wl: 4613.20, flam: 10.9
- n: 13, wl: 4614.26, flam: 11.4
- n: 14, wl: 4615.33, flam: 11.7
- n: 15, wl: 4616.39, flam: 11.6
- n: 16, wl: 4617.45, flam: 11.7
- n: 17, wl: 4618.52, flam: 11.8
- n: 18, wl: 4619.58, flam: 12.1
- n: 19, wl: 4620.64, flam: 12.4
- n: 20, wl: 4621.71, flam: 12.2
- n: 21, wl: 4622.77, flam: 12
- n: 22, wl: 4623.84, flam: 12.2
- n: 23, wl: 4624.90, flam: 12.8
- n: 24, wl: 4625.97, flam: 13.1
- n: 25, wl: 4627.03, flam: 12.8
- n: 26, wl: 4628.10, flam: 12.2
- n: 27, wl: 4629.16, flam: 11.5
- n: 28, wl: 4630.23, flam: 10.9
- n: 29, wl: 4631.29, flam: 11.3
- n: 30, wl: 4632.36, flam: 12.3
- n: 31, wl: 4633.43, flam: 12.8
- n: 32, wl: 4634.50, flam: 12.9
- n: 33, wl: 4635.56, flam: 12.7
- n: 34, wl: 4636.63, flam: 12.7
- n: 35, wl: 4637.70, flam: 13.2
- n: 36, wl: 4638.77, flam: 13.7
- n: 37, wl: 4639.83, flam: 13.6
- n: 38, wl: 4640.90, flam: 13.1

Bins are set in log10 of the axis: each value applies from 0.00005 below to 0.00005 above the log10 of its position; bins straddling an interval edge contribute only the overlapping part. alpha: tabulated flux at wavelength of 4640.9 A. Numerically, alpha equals 13.1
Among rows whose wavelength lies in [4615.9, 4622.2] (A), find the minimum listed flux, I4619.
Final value 11.6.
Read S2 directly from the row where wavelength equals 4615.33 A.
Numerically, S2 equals 11.7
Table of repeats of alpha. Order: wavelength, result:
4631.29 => 11.3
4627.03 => 12.8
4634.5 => 12.9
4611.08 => 10.5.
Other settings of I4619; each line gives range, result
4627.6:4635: 10.9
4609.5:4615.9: 10.2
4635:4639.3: 12.7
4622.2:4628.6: 12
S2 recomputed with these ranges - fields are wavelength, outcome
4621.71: 12.2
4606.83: 8.87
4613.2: 10.9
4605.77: 9.1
